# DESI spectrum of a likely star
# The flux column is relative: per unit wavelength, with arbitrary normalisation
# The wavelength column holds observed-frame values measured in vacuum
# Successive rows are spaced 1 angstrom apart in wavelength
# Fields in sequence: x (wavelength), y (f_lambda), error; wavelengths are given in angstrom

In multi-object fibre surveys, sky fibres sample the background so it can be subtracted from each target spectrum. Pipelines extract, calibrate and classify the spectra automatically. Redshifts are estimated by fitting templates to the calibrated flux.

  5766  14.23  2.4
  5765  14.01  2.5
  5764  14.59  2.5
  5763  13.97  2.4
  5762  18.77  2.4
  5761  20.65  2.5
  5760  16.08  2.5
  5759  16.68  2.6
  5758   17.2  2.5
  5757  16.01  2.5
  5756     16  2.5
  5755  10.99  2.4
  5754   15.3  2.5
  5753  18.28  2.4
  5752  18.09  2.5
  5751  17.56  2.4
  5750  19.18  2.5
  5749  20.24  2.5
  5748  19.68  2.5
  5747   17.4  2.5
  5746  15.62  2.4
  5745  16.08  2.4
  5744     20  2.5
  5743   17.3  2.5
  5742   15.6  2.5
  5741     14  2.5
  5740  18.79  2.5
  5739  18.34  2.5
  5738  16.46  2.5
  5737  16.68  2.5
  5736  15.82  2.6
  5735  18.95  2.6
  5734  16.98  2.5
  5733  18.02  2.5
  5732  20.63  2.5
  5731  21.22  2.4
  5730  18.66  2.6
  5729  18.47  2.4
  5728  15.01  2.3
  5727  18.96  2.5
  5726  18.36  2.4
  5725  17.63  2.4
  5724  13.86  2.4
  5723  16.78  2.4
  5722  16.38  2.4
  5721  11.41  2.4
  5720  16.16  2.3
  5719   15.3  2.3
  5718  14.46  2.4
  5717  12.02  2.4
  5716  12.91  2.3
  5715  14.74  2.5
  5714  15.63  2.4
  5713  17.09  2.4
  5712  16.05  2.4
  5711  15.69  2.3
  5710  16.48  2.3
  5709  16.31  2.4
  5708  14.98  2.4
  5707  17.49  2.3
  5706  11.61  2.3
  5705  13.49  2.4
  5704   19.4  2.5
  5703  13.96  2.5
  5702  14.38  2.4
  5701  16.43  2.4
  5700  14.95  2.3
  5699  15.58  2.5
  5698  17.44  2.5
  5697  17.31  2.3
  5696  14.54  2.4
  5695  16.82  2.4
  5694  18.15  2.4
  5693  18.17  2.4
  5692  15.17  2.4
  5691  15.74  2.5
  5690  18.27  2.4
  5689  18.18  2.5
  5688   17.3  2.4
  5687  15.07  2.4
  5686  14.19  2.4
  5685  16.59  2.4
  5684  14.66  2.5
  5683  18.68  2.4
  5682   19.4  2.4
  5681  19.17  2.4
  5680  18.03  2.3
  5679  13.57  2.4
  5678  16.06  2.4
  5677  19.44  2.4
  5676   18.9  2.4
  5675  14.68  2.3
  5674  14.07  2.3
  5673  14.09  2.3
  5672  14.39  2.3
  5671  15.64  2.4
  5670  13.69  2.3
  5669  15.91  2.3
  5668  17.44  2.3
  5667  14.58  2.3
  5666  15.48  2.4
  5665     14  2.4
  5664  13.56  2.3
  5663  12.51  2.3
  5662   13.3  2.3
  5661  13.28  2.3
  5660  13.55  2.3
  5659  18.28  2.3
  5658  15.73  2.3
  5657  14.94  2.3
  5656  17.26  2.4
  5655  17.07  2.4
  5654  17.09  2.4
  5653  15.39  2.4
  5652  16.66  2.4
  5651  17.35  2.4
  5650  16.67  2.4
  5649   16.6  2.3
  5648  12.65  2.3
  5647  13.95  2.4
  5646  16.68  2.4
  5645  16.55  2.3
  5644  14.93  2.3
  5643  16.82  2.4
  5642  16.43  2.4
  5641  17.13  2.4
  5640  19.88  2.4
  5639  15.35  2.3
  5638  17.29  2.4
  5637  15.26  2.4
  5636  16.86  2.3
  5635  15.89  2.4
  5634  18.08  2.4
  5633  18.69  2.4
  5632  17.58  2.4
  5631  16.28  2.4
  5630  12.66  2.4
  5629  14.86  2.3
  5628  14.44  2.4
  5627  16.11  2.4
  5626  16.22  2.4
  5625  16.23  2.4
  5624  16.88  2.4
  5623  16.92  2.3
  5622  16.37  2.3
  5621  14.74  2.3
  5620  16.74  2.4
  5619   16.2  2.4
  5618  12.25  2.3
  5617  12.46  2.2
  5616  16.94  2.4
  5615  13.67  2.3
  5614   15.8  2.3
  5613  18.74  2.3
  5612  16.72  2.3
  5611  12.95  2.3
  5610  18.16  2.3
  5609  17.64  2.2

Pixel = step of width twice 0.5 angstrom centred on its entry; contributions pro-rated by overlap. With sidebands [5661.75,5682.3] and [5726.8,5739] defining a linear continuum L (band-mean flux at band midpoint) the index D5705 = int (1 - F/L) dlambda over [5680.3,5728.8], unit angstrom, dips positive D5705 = 2.3 angstrom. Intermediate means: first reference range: 15.6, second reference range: 18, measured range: 16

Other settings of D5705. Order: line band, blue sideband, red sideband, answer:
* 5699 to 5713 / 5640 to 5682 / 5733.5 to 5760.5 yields 0.8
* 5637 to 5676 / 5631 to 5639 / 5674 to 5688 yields 2.9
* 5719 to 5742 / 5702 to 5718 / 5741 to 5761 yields -1.4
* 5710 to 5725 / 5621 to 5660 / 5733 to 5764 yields 1.6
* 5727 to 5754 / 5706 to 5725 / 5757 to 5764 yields -2.7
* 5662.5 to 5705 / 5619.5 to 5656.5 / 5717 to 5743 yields 1.3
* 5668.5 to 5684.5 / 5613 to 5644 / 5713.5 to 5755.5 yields 0.1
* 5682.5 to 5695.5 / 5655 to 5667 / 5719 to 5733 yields -0.7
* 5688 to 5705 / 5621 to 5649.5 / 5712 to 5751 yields 0.2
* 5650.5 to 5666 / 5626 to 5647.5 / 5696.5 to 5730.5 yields 0.8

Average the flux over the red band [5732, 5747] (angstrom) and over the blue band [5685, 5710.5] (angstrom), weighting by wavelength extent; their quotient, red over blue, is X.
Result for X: 1.07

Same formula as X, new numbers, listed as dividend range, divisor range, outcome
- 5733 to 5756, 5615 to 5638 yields 1.08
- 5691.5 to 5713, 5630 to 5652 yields 0.97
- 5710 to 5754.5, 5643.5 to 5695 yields 1.06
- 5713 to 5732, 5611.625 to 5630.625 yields 1.04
